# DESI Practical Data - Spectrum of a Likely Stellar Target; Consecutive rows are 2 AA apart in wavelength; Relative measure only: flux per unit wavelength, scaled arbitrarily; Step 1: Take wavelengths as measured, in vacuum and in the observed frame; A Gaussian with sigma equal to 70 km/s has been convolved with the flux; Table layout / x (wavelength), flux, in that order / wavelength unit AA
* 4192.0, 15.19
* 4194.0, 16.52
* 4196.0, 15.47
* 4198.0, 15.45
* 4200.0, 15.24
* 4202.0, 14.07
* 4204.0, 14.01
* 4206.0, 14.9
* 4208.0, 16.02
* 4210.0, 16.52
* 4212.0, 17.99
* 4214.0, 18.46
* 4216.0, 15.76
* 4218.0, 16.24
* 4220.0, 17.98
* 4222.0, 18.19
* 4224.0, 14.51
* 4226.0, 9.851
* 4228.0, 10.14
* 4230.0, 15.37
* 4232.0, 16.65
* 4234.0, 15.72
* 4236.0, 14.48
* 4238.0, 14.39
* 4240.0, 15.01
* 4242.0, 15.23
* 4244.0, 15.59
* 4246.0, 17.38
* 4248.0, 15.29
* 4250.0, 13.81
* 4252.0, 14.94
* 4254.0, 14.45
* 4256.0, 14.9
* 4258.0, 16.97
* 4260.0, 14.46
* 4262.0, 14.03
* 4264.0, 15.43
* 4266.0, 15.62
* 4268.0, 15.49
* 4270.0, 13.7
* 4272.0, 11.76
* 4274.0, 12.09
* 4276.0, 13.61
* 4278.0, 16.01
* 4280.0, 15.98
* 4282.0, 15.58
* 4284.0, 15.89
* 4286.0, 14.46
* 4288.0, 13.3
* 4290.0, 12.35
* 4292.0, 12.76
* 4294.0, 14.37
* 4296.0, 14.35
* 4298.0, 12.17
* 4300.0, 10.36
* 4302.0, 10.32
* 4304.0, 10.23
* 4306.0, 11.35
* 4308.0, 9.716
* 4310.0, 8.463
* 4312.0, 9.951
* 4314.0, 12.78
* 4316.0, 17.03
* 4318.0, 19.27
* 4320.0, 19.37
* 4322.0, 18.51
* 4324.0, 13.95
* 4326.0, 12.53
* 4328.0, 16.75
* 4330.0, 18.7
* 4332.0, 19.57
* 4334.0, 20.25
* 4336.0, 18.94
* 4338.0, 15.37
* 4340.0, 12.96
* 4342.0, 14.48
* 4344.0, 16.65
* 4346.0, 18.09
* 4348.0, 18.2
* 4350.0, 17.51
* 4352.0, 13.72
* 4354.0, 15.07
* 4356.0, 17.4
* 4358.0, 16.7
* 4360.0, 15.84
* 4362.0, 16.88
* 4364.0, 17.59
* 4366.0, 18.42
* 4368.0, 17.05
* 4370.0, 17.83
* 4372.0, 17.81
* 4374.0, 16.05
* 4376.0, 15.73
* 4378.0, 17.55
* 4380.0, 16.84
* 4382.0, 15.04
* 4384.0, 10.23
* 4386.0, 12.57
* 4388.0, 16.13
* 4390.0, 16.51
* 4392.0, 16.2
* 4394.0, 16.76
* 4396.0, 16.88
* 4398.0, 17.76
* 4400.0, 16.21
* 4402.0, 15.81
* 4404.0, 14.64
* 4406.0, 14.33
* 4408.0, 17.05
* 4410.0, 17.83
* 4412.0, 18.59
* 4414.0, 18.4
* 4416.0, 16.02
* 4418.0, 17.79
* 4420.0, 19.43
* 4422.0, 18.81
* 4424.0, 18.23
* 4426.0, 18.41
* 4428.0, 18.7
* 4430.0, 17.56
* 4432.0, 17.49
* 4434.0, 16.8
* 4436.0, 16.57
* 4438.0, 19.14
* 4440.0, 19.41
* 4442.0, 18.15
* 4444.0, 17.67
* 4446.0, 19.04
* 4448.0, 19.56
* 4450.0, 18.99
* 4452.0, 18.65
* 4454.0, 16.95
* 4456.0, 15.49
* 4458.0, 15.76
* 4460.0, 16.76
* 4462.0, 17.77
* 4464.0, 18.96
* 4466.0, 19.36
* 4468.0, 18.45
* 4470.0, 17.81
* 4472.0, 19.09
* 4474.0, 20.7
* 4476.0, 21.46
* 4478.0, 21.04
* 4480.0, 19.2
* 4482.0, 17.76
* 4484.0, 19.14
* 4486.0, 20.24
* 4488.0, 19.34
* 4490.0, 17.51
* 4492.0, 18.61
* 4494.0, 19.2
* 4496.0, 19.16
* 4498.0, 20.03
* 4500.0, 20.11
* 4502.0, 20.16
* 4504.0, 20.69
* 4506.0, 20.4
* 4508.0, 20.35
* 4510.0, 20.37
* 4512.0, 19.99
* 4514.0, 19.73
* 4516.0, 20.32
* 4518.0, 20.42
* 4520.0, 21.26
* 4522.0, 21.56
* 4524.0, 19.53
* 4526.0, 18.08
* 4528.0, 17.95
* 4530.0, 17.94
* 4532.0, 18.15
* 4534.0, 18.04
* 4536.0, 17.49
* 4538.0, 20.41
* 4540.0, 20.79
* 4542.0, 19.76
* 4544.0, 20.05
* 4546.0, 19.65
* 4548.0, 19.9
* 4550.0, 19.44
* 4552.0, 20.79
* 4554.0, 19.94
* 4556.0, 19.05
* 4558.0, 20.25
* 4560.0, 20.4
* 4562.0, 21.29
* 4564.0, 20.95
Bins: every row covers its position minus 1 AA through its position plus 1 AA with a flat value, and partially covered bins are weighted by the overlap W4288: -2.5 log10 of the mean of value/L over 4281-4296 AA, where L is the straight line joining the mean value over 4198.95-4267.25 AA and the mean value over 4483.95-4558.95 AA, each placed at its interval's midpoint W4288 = 0.14 mag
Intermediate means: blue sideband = 15.3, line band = 14.1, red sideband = 19.6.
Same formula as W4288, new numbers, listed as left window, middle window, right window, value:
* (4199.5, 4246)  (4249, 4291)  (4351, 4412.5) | 0.079 mag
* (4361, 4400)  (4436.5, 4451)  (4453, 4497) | -0.054 mag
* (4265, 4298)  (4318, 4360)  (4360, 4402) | -0.095 mag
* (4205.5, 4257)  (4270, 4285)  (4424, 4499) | 0.118 mag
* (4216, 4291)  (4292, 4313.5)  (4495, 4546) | 0.362 mag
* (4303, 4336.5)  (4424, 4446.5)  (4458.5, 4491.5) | -0.005 mag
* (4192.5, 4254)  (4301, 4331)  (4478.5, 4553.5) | 0.198 mag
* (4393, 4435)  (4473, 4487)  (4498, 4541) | -0.063 mag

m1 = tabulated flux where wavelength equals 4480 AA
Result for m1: 19.2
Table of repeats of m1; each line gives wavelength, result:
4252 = 14.94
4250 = 13.81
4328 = 16.75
